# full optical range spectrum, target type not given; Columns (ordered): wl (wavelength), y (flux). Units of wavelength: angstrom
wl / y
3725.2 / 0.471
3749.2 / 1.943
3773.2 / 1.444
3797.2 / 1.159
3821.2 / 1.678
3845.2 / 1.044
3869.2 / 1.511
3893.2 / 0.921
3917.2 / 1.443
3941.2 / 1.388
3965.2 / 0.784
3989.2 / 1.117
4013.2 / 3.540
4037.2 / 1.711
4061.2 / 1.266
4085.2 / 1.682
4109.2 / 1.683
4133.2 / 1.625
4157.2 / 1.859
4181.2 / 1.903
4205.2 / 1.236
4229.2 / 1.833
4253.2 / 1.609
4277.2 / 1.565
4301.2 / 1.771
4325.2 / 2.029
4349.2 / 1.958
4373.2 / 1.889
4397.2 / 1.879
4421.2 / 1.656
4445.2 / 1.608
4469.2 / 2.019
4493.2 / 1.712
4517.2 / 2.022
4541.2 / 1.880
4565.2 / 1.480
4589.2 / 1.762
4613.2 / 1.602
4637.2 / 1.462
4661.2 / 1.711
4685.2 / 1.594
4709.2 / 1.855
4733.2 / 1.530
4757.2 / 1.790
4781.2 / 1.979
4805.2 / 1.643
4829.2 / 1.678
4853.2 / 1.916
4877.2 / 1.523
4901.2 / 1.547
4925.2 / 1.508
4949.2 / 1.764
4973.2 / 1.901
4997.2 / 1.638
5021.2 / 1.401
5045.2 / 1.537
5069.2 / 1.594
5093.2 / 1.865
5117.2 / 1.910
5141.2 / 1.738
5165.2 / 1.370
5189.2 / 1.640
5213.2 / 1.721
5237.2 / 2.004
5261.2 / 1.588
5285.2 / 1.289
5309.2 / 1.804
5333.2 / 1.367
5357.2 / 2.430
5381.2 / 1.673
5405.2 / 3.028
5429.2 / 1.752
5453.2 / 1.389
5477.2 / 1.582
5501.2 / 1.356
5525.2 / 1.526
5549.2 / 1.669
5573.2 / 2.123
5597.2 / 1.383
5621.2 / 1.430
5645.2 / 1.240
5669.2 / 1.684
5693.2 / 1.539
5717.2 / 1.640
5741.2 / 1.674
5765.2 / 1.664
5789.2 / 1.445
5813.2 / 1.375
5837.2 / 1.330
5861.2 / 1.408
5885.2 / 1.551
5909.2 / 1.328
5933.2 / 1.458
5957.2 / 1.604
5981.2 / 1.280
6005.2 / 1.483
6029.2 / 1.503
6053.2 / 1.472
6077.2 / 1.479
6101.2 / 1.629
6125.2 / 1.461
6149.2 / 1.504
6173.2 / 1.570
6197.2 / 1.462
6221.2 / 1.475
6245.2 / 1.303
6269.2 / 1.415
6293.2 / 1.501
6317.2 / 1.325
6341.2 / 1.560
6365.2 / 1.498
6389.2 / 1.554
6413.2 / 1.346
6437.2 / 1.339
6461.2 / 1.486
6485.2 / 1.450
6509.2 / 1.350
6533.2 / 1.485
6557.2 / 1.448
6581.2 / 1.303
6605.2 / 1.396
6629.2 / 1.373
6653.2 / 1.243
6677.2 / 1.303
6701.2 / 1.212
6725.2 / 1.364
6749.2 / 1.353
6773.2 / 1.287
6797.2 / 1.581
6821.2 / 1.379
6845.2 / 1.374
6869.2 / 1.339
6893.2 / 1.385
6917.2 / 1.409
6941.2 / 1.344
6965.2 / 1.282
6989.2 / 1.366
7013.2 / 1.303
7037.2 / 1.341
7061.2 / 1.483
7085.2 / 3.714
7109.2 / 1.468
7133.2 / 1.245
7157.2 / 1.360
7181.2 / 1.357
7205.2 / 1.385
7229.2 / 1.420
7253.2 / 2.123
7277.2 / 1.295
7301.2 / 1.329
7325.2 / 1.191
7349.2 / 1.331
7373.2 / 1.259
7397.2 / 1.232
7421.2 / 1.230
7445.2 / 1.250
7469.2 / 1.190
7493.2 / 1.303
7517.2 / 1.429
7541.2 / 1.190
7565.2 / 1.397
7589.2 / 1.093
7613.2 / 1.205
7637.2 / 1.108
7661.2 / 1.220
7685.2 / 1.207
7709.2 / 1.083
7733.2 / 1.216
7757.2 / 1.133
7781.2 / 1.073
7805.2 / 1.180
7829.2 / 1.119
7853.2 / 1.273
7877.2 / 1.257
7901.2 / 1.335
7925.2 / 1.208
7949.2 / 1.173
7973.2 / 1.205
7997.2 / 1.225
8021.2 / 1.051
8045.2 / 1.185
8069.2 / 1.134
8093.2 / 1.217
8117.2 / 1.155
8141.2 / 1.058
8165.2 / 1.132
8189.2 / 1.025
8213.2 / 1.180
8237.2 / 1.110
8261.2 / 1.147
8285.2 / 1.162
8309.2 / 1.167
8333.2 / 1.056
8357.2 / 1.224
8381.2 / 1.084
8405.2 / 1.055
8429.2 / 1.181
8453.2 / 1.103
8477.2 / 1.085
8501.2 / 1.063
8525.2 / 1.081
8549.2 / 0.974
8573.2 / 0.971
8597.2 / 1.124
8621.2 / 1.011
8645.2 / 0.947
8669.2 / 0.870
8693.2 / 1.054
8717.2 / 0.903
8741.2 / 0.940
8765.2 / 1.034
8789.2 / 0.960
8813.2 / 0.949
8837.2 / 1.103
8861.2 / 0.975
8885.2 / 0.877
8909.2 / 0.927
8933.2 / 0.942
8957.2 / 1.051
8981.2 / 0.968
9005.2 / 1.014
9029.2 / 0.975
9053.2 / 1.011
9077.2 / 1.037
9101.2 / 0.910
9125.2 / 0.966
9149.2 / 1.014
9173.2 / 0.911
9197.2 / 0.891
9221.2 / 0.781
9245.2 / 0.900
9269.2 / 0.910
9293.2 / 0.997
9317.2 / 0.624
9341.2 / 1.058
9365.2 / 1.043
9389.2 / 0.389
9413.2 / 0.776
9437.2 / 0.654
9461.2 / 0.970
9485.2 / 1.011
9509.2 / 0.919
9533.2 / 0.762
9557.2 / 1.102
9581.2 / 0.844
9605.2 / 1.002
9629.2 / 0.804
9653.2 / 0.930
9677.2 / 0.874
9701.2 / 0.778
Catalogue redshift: 0.08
